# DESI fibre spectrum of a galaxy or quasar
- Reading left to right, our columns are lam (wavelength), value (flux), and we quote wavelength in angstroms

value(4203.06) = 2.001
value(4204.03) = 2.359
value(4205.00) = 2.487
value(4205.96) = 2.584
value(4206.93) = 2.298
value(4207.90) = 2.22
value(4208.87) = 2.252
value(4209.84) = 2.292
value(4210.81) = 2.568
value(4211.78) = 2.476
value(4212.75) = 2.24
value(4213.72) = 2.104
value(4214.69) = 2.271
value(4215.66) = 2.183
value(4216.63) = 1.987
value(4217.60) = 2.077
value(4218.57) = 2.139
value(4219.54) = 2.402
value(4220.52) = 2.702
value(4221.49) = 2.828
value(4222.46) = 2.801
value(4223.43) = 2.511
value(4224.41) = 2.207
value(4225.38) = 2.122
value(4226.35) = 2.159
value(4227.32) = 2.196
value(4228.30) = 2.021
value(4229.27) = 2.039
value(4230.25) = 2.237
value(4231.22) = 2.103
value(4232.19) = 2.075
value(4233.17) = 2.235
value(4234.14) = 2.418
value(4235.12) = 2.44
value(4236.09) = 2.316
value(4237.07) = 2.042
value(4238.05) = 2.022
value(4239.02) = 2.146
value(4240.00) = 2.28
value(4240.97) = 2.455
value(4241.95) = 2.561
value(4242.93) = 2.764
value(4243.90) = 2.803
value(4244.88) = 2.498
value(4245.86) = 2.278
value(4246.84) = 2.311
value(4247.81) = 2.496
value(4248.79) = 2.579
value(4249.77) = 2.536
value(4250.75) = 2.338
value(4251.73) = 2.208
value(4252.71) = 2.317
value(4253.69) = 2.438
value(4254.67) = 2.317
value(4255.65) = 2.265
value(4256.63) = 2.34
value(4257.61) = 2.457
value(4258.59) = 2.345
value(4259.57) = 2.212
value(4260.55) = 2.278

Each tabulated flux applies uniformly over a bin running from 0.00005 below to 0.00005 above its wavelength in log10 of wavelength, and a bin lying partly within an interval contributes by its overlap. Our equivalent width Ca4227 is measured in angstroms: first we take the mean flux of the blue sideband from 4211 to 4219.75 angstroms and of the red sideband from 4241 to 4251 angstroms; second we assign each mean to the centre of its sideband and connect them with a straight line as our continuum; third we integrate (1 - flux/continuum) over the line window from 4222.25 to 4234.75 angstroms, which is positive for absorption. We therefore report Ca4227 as 0.6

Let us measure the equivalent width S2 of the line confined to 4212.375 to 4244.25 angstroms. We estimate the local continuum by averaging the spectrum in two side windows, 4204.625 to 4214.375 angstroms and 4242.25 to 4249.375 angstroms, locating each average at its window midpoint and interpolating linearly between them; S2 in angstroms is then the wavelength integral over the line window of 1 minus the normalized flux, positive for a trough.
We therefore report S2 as 1.9 angstroms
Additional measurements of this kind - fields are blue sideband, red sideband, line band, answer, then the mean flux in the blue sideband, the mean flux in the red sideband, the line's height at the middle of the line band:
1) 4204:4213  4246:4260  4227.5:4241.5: 1.0 angstroms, 2.38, 2.37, 2.37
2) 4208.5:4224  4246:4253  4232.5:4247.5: 0.1 angstroms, 2.36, 2.39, 2.39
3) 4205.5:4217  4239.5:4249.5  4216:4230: 0.4 angstroms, 2.29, 2.5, 2.37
